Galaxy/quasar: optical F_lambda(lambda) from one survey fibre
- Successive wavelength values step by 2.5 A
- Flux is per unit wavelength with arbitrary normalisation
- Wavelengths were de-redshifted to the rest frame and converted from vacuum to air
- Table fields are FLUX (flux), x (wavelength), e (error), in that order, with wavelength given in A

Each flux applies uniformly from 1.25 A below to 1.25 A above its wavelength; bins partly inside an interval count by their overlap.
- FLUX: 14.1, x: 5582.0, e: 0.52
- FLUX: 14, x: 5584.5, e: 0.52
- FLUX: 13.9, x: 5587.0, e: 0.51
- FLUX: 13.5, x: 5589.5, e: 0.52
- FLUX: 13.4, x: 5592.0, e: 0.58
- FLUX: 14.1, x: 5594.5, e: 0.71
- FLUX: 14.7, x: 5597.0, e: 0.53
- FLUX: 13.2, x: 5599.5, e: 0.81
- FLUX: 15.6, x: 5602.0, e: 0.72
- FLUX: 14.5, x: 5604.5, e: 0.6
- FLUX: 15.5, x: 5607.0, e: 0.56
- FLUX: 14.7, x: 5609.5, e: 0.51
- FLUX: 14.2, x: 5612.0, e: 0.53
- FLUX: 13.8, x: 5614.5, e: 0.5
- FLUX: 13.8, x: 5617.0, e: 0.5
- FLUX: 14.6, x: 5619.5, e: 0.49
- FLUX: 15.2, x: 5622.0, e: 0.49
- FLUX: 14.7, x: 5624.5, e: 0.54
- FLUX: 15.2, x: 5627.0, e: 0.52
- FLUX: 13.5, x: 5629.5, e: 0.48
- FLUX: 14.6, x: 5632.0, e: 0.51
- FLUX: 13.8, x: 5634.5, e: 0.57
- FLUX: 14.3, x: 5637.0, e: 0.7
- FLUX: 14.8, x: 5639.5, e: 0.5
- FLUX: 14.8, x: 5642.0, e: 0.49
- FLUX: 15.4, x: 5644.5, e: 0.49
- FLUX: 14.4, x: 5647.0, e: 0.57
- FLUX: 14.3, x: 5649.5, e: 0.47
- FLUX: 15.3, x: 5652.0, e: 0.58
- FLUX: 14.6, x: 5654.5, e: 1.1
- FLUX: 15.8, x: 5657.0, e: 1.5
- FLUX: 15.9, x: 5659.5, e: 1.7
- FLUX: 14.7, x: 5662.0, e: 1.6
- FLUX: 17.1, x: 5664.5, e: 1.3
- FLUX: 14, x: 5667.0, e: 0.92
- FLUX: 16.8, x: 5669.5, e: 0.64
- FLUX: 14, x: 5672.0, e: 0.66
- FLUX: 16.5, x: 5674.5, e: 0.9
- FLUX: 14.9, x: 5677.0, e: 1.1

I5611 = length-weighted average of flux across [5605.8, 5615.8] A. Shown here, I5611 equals 14.5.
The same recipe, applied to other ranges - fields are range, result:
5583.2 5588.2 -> 14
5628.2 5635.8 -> 14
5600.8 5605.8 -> 15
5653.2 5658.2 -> 15.2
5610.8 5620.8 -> 14.1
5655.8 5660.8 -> 15.8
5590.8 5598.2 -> 14.1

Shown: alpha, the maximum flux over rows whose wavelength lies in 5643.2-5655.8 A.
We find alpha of 15.4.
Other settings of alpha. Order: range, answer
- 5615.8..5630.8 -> 15.2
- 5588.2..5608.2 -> 15.6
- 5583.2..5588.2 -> 14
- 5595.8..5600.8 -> 14.7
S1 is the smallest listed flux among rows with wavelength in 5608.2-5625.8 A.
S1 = 13.8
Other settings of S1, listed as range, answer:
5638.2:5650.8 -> 14.3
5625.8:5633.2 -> 13.5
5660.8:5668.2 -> 14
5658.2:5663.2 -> 14.7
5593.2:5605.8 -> 13.2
